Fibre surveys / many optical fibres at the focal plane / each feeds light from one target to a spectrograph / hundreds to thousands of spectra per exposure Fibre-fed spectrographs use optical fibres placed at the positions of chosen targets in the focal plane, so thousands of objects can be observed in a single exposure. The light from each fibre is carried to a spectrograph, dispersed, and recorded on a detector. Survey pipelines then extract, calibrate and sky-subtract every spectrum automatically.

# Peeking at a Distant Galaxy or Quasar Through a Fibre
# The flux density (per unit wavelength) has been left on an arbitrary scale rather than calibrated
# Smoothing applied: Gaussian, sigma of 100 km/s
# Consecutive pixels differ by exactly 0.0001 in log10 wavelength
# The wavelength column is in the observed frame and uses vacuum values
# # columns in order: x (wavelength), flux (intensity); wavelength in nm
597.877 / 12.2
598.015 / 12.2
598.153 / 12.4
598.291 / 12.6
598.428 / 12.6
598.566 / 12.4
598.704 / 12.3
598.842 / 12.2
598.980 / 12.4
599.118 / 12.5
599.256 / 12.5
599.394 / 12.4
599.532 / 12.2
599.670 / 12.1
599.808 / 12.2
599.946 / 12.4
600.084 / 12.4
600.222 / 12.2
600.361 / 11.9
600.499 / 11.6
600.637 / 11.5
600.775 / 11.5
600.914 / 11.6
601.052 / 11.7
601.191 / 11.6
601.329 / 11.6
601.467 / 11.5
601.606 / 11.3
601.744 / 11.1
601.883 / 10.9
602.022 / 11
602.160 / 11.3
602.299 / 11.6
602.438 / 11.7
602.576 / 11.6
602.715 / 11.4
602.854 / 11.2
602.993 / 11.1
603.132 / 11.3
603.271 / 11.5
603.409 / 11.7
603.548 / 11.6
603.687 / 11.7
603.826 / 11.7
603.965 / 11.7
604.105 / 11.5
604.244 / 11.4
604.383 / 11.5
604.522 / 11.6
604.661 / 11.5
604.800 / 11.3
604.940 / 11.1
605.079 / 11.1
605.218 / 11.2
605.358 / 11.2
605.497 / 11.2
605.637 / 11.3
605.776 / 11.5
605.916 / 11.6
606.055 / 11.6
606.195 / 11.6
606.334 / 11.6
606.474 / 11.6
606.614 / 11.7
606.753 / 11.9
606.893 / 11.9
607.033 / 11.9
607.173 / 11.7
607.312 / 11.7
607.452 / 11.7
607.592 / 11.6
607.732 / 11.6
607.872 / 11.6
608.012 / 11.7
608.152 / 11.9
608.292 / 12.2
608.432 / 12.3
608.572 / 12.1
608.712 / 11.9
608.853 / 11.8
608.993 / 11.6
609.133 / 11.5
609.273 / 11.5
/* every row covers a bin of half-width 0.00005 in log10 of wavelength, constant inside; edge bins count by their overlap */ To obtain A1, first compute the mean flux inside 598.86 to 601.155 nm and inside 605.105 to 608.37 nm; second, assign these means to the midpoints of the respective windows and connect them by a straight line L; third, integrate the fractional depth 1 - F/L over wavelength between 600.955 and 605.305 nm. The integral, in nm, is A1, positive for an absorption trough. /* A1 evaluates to 0.16 nm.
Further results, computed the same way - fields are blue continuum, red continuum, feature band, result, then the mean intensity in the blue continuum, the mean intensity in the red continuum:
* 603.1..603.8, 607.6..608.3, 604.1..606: 0.05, 11.6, 11.7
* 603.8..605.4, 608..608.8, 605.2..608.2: 0.03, 11.4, 12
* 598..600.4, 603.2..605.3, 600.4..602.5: 0.09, 12.3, 11.5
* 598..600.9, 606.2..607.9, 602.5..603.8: 0.05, 12.2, 11.7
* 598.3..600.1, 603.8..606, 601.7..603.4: 0.07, 12.4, 11.4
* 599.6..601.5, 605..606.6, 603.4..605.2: 0.01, 11.9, 11.4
